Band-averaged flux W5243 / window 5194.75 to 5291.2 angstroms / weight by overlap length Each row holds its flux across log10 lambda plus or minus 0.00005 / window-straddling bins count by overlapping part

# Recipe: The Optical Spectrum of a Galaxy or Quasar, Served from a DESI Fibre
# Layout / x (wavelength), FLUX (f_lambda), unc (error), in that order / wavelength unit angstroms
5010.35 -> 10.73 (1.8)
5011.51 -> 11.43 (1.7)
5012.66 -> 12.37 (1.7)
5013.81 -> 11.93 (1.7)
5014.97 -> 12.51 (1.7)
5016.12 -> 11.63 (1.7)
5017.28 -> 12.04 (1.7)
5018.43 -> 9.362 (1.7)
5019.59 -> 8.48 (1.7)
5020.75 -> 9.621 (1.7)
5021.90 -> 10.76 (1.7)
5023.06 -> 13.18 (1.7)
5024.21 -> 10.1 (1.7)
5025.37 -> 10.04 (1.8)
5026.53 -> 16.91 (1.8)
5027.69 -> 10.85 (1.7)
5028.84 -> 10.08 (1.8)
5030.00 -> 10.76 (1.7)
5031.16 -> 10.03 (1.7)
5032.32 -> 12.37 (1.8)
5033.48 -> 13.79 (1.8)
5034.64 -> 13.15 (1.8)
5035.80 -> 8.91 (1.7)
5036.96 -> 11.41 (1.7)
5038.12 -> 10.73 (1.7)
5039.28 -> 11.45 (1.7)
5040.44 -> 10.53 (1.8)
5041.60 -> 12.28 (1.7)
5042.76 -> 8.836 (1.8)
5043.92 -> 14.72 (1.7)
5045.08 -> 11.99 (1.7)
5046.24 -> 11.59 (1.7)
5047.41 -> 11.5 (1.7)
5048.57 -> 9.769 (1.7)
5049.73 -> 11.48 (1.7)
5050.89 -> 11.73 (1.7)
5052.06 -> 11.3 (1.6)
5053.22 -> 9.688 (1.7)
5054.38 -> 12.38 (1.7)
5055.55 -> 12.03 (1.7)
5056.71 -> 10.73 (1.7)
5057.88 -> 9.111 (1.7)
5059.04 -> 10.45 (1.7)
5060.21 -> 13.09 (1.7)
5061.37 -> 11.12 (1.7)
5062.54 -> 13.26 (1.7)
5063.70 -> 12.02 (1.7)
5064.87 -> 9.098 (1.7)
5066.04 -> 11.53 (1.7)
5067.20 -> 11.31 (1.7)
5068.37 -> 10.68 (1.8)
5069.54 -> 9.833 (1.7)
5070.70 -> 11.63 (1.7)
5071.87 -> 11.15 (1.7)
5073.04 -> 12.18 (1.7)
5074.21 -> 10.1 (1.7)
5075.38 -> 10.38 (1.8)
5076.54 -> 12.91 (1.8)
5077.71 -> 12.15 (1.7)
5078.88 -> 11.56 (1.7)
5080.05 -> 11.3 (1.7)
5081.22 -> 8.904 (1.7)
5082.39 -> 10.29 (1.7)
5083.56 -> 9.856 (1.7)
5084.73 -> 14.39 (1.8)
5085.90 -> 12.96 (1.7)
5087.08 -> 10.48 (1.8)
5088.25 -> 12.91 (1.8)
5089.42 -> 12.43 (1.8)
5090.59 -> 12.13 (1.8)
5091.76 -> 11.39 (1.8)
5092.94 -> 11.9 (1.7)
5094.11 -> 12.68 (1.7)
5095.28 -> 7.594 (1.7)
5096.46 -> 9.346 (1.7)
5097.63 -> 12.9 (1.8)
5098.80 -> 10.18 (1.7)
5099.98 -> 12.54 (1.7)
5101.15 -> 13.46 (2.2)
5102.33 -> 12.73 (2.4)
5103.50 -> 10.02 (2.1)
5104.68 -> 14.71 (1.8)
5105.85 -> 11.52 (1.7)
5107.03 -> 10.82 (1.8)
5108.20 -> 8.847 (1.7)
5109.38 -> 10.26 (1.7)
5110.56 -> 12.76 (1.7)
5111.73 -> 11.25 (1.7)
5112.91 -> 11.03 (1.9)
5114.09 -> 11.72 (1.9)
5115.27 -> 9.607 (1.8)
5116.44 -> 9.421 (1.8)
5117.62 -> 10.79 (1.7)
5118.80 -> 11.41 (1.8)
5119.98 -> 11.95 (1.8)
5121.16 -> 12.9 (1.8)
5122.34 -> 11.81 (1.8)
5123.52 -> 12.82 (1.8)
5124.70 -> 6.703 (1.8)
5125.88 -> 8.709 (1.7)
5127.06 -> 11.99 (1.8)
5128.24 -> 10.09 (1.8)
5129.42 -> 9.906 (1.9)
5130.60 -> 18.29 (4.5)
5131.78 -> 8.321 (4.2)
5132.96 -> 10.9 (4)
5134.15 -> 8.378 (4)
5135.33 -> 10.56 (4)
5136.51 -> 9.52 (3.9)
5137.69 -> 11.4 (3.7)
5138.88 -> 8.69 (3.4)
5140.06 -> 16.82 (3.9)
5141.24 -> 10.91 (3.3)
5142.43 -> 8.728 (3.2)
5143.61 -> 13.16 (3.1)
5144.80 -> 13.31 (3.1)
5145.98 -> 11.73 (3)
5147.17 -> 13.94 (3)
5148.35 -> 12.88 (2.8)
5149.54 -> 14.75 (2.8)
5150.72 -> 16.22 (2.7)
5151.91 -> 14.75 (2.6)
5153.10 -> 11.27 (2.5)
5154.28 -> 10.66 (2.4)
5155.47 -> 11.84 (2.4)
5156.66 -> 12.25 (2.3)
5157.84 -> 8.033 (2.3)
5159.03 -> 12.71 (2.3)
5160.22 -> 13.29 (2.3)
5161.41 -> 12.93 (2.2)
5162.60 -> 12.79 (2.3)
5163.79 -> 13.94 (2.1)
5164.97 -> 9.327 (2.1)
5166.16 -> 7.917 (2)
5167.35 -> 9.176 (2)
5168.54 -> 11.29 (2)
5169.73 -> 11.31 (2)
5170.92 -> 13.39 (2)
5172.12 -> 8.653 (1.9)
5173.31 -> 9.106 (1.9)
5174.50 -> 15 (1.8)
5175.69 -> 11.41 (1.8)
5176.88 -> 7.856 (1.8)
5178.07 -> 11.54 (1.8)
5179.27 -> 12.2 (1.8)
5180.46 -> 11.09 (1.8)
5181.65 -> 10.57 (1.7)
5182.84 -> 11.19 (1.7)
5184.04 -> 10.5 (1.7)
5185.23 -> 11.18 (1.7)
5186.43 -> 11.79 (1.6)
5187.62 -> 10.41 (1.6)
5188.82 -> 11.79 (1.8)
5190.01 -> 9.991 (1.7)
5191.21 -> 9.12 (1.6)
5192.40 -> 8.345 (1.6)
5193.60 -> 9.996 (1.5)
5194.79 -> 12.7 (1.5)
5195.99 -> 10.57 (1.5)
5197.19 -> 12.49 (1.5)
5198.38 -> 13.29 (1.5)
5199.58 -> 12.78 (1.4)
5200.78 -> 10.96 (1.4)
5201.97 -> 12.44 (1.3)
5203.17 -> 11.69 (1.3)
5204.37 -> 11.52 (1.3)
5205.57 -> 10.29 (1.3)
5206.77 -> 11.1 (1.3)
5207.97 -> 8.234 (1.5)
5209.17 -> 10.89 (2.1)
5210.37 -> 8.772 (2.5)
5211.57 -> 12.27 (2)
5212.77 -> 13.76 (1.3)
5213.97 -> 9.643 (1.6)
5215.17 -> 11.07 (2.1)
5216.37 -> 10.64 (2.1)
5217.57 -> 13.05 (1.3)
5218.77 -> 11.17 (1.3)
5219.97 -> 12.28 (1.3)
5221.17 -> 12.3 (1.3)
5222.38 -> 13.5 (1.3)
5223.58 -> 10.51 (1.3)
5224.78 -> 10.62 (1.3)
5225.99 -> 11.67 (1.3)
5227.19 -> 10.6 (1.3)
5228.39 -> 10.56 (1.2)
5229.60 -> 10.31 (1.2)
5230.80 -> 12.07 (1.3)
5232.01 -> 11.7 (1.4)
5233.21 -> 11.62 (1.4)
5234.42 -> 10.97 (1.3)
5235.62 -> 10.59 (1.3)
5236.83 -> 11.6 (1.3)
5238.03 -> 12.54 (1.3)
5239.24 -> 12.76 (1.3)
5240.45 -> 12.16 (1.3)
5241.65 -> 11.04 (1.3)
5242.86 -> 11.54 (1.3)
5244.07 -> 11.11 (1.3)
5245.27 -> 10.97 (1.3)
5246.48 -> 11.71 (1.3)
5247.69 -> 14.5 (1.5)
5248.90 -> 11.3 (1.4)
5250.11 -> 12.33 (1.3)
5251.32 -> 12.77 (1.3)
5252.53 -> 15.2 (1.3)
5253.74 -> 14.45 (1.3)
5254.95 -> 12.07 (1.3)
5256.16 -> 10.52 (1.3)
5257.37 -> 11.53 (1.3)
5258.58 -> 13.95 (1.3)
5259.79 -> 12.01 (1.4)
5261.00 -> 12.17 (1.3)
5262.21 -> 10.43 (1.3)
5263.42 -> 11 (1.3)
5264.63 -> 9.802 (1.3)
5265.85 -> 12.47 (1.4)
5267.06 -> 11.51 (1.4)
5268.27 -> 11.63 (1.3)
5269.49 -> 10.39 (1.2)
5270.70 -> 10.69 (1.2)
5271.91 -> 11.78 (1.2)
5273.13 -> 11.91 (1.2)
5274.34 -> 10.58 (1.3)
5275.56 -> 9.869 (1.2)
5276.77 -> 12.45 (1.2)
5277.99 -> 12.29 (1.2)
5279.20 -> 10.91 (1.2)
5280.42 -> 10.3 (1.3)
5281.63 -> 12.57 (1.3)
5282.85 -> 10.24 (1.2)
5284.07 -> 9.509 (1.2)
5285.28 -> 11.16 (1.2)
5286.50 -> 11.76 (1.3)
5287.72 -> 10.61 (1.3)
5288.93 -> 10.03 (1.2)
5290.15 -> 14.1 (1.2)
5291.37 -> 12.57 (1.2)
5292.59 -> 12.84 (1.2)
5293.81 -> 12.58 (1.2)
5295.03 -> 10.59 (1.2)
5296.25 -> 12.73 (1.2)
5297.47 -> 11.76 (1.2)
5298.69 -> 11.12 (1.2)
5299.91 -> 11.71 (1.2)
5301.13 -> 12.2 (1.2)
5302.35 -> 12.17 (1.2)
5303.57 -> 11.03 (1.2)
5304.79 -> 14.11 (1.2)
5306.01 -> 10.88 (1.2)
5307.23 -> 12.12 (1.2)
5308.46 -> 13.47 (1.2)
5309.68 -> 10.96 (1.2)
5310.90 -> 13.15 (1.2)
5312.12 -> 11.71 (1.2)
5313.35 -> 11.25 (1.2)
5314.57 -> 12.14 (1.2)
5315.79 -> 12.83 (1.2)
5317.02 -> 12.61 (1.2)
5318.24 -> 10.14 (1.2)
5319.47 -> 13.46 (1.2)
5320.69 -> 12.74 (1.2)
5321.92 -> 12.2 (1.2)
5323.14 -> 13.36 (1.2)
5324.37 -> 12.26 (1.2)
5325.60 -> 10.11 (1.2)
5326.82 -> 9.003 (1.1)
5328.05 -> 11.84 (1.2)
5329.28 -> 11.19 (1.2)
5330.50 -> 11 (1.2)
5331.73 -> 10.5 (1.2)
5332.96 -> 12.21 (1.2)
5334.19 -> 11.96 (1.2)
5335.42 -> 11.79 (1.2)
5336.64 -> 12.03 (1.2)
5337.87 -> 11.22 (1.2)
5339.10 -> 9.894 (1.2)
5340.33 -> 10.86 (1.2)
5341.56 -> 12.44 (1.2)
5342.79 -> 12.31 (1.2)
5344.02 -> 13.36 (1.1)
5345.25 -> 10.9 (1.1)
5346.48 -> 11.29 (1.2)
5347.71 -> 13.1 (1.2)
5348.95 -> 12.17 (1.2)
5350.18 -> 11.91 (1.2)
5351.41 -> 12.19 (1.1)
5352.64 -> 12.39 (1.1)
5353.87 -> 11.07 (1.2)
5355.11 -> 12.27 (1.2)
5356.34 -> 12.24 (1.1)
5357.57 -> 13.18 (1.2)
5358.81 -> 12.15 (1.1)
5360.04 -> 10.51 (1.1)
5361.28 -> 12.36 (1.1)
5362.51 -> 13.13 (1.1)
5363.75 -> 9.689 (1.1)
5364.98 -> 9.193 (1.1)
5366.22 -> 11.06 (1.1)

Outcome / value 11.6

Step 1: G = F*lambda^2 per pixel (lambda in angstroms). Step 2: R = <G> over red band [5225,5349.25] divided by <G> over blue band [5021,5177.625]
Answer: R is 1.10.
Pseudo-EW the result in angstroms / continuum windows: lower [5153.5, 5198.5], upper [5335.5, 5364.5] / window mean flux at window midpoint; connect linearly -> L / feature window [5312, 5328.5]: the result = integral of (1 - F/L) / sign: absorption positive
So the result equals -0.2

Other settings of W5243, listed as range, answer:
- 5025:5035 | 12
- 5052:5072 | 11.1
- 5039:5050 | 11.4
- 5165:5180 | 10.7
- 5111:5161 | 11.6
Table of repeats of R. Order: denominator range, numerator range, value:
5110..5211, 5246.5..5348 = 1.10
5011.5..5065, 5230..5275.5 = 1.13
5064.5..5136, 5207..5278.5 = 1.09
